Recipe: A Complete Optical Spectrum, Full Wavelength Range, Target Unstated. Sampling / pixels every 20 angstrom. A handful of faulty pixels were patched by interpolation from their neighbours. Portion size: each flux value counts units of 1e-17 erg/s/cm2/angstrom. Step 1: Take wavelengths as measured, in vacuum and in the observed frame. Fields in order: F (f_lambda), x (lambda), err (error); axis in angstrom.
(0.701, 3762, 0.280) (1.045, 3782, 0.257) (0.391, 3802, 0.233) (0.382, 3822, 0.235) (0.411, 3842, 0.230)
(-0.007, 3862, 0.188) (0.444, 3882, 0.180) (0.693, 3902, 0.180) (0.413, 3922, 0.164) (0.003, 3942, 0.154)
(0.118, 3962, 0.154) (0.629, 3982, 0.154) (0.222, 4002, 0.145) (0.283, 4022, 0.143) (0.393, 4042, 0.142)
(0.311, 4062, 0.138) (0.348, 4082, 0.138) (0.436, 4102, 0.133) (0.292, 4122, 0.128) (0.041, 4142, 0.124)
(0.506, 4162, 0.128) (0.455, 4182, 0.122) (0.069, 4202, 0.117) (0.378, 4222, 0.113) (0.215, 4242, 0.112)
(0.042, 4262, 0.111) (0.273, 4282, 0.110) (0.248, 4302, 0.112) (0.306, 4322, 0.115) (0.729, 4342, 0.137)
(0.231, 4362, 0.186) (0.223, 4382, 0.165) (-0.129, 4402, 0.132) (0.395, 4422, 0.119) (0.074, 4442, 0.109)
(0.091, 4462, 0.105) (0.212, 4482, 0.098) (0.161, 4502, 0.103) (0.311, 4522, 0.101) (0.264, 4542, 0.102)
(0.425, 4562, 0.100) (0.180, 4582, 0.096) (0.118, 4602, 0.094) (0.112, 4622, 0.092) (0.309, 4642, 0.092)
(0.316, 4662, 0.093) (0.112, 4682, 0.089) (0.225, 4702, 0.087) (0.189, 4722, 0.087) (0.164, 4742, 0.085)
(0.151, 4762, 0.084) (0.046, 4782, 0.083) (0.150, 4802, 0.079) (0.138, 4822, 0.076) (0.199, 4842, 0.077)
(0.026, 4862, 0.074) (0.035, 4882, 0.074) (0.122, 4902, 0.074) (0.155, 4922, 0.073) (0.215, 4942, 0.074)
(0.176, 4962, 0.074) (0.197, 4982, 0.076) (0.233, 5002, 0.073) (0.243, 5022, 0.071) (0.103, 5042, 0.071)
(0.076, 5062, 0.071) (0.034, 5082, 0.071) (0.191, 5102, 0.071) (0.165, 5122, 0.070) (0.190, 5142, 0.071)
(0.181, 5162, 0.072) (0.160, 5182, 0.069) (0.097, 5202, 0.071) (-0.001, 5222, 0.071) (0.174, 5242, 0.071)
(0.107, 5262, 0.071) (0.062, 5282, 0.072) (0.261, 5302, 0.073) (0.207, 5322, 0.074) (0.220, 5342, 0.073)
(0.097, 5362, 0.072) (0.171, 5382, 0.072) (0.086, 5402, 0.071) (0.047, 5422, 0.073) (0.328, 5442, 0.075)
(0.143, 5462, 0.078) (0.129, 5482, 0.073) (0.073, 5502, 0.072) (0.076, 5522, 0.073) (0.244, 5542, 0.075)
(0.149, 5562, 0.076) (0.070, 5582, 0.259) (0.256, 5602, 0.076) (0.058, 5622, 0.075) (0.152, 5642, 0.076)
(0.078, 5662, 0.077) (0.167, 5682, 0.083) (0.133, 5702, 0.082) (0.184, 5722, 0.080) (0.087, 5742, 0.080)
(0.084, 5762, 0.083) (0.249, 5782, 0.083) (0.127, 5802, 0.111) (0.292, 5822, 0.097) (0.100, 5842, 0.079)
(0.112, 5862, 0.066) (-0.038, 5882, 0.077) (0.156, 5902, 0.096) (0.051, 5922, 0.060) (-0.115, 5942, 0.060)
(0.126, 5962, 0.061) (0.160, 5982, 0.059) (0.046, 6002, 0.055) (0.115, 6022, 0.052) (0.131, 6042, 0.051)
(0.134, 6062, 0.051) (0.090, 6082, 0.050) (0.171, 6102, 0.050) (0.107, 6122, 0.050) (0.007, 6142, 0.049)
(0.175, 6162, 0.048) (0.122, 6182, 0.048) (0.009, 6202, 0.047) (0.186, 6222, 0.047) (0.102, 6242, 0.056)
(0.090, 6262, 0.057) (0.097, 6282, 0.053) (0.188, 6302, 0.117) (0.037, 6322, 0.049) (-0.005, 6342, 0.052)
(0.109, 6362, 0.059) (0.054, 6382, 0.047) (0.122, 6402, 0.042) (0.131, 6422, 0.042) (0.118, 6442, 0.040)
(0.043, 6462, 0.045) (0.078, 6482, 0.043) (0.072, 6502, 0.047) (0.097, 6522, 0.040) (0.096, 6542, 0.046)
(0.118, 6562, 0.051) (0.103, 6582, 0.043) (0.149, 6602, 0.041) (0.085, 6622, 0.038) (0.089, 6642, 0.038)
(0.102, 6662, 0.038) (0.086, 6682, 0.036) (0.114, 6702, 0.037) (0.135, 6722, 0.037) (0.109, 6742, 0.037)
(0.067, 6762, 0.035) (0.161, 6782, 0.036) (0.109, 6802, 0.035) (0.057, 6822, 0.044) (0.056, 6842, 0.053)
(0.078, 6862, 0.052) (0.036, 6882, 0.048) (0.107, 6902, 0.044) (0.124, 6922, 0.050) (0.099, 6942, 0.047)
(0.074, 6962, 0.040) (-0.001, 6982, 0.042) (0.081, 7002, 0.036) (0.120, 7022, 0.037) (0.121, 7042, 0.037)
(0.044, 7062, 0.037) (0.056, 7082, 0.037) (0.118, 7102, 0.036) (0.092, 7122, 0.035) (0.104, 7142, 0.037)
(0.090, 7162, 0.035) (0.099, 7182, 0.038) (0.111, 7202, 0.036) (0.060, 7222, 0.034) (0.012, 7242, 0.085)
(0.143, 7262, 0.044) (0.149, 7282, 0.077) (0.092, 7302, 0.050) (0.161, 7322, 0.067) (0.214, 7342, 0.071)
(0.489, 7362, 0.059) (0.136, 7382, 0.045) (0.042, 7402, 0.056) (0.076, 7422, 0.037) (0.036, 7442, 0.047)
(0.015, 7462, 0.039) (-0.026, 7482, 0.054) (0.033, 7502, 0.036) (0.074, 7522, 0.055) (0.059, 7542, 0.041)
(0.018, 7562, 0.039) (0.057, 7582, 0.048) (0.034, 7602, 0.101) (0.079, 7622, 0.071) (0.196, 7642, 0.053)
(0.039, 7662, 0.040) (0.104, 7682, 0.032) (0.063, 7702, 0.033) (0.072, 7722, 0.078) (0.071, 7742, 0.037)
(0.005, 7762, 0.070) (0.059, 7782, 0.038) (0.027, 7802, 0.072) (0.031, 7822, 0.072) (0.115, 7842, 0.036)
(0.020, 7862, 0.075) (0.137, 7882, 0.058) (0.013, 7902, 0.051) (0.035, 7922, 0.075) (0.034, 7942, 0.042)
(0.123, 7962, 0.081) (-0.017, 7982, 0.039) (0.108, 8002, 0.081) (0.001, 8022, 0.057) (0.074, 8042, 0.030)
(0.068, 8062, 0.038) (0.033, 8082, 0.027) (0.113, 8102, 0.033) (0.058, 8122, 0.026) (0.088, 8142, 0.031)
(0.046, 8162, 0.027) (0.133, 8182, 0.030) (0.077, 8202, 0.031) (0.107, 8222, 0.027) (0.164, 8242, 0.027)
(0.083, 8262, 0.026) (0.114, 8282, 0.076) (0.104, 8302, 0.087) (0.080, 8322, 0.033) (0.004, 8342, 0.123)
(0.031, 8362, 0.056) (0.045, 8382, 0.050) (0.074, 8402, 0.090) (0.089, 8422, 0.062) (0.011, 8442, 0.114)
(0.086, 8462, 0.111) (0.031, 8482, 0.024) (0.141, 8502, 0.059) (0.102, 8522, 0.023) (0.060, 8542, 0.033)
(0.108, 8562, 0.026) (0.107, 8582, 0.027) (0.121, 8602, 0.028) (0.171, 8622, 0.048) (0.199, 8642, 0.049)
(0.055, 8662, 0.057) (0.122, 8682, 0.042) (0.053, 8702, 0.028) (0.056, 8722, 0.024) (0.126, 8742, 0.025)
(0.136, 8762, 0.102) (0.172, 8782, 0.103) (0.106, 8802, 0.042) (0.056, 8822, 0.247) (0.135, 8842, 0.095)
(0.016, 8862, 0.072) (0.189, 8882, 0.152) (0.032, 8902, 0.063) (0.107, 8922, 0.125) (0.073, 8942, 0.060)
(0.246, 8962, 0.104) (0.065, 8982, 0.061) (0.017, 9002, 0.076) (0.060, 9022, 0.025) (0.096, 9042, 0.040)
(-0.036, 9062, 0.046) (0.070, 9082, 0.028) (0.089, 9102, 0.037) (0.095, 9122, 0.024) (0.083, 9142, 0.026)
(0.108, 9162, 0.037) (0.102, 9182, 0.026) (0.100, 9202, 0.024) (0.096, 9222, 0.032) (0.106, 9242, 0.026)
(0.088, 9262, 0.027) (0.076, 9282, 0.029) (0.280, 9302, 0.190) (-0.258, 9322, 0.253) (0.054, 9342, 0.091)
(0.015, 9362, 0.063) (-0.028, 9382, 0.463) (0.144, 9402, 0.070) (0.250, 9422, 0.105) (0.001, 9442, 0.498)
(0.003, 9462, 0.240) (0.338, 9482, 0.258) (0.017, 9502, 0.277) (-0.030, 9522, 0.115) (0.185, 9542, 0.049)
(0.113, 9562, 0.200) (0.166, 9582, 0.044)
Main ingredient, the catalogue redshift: 0.973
